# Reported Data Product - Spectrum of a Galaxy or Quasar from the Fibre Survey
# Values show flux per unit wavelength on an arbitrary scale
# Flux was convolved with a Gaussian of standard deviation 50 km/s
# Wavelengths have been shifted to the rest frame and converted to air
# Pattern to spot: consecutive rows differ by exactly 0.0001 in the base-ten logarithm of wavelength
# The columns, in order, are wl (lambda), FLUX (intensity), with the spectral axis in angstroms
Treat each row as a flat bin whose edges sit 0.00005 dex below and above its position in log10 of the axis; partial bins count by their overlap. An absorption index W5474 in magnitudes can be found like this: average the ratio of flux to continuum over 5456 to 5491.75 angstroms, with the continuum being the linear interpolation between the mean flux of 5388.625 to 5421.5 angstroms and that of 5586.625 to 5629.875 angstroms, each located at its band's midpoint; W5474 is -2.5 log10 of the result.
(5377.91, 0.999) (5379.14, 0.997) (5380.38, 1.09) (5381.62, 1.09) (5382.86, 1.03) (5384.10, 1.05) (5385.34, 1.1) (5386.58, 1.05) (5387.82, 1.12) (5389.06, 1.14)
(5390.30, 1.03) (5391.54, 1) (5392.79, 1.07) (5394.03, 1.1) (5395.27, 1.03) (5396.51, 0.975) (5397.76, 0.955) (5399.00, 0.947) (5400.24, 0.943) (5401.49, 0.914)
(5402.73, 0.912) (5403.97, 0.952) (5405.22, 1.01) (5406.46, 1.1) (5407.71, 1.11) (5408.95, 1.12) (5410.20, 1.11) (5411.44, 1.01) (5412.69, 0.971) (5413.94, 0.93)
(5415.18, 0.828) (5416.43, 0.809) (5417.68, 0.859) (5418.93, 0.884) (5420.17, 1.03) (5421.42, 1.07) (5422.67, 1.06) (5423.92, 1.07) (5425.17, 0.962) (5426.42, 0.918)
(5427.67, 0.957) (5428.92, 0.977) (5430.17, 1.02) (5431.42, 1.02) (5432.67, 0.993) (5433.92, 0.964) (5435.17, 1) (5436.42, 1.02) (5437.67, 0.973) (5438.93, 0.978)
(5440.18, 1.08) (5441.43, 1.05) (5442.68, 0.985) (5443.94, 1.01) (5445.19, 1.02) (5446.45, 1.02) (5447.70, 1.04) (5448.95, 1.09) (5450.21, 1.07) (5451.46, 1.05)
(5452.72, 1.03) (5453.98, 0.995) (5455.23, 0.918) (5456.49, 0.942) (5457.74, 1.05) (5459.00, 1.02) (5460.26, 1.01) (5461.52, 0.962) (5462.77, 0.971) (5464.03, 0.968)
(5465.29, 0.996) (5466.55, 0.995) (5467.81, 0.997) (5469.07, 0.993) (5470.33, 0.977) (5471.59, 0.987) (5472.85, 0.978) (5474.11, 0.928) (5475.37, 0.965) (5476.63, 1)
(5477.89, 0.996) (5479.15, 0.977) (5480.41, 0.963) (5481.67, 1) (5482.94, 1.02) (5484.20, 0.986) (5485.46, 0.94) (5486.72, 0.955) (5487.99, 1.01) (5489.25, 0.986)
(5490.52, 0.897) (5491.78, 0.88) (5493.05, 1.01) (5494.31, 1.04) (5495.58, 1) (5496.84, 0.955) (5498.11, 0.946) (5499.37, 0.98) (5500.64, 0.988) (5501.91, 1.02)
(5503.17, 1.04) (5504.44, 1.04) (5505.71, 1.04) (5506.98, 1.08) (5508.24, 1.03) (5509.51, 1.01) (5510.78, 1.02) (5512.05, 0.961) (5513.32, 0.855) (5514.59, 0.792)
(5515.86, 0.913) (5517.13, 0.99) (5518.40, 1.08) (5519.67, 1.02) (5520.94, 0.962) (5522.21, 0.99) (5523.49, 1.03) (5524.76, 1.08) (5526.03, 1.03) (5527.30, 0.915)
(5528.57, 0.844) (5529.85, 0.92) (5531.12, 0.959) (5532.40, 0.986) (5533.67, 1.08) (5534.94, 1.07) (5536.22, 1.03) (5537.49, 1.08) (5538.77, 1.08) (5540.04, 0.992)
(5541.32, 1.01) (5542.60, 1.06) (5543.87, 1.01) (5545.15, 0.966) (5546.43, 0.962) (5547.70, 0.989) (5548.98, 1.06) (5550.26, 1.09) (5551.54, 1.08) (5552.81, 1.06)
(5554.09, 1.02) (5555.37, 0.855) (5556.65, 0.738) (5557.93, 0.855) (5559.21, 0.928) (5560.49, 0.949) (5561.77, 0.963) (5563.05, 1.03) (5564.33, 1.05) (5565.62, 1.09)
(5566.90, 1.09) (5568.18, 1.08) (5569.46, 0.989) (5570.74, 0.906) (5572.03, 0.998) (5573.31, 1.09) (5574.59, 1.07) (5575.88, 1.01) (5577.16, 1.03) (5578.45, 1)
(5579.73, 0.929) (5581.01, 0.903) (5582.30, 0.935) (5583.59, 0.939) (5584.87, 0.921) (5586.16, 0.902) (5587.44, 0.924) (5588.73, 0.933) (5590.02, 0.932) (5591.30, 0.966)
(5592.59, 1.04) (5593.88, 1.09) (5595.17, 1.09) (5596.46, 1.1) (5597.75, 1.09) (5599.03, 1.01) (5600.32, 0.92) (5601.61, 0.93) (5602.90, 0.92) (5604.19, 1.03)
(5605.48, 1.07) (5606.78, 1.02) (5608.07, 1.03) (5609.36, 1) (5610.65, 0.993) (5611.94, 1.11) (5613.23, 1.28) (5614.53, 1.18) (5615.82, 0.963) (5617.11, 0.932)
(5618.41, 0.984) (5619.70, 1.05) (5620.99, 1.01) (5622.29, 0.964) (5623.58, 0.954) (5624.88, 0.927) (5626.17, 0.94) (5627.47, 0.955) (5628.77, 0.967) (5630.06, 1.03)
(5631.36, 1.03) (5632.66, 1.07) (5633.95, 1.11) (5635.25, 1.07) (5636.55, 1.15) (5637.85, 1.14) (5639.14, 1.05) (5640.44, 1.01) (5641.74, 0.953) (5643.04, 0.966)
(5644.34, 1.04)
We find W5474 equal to 0.019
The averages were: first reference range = 0.991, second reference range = 1.01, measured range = 0.98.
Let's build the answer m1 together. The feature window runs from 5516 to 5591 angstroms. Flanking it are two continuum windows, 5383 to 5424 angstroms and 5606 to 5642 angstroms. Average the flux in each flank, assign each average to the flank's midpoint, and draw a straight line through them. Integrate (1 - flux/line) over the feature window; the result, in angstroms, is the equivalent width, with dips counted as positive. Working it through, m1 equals 2.5 angstroms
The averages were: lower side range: 1.01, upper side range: 1.03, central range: 0.99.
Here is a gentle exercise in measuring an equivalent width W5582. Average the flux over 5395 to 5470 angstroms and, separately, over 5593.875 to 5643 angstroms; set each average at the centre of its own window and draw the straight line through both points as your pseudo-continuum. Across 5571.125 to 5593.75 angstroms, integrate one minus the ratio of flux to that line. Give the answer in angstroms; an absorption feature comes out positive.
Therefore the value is 1.1 angstroms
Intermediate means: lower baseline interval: 0.994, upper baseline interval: 1.03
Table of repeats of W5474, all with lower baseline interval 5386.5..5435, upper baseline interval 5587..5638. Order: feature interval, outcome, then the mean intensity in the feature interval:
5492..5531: 0.027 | 0.985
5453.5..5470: 0.019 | 0.986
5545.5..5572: 0.028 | 0.989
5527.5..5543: 0.007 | 1.01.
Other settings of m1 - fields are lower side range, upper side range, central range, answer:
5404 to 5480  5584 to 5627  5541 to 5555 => -0.3 angstroms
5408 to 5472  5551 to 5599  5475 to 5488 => 0.2 angstroms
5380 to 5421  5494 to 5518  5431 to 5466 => -0.4 angstroms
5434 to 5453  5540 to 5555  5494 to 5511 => 0.2 angstroms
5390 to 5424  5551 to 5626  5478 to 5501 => 0.5 angstroms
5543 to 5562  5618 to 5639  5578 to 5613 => 0.2 angstroms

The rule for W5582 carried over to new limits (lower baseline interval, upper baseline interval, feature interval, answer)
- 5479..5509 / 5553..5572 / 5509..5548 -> -0.4 angstroms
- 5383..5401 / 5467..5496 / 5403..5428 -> 0.8 angstroms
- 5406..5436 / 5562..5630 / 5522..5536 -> 0.1 angstroms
